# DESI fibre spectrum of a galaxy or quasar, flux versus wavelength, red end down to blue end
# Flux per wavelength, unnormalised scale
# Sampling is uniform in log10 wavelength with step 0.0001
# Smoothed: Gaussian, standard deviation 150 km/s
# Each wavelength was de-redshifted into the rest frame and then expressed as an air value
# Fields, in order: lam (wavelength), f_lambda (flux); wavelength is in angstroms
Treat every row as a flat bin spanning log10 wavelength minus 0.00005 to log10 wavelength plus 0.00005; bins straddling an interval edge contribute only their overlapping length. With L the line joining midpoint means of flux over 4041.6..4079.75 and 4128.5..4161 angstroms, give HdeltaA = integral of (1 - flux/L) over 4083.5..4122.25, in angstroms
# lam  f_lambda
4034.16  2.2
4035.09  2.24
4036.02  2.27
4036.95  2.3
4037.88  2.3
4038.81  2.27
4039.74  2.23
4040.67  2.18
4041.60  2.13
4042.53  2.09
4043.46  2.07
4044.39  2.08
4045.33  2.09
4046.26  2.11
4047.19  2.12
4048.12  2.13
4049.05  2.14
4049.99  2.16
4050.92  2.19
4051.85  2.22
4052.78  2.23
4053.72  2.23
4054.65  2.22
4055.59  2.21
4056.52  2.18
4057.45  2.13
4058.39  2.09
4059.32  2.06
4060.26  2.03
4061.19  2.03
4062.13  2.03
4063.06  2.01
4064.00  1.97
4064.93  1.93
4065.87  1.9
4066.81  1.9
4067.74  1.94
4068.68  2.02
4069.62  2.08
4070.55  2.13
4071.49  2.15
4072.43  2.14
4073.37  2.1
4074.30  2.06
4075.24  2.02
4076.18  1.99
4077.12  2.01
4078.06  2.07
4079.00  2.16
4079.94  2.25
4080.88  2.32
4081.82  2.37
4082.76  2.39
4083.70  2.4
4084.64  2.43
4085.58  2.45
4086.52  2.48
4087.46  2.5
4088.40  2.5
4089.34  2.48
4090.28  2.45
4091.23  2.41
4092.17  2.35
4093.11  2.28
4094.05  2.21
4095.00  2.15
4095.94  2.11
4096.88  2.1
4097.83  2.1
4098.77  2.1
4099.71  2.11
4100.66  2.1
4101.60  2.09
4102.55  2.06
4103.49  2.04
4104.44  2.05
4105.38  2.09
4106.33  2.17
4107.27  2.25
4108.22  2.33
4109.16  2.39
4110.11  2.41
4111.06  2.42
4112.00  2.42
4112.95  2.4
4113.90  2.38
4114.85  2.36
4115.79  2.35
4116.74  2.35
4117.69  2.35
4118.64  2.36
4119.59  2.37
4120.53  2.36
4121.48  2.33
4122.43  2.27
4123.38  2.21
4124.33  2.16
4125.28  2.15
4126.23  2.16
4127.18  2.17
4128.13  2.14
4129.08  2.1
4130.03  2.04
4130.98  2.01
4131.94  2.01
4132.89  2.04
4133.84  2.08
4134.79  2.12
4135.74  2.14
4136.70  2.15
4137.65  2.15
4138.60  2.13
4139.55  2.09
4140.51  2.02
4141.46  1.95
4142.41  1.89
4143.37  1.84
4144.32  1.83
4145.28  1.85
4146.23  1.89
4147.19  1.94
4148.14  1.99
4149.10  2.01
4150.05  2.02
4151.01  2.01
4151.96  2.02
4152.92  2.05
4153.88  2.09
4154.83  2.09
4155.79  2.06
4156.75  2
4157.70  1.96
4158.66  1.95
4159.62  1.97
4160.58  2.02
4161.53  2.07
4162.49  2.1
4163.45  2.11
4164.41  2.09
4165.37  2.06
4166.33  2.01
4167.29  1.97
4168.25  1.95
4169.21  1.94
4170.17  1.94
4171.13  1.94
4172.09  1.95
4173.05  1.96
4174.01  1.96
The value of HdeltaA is -4.6 angstroms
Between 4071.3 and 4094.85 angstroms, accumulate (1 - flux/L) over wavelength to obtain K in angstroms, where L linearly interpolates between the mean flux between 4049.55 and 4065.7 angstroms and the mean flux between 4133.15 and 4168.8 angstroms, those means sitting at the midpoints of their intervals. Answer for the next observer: -2.2 angstroms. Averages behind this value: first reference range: 2.11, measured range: 2.28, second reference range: 2.02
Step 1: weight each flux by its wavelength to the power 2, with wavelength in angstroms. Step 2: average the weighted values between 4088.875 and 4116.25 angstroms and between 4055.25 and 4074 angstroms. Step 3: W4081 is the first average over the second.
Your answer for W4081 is 1.12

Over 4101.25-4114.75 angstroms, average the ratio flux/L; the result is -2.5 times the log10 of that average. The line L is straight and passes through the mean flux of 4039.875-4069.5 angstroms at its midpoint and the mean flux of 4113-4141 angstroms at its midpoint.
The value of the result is -0.04 mag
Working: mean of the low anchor 2.09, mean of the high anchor 2.19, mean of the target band 2.25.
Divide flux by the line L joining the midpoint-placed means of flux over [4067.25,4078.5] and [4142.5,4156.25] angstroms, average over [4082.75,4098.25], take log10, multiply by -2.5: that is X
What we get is -0.15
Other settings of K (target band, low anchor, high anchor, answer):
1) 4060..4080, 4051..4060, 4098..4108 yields 1.1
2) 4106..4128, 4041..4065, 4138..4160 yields -3.0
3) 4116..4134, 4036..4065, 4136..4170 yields -1.3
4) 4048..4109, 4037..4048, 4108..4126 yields 1.9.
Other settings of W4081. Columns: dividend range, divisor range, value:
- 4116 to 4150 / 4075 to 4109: 0.96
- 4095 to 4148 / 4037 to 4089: 1.03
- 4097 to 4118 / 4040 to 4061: 1.08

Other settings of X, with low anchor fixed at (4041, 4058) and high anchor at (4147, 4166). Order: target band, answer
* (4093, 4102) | -0.02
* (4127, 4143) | -0.01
